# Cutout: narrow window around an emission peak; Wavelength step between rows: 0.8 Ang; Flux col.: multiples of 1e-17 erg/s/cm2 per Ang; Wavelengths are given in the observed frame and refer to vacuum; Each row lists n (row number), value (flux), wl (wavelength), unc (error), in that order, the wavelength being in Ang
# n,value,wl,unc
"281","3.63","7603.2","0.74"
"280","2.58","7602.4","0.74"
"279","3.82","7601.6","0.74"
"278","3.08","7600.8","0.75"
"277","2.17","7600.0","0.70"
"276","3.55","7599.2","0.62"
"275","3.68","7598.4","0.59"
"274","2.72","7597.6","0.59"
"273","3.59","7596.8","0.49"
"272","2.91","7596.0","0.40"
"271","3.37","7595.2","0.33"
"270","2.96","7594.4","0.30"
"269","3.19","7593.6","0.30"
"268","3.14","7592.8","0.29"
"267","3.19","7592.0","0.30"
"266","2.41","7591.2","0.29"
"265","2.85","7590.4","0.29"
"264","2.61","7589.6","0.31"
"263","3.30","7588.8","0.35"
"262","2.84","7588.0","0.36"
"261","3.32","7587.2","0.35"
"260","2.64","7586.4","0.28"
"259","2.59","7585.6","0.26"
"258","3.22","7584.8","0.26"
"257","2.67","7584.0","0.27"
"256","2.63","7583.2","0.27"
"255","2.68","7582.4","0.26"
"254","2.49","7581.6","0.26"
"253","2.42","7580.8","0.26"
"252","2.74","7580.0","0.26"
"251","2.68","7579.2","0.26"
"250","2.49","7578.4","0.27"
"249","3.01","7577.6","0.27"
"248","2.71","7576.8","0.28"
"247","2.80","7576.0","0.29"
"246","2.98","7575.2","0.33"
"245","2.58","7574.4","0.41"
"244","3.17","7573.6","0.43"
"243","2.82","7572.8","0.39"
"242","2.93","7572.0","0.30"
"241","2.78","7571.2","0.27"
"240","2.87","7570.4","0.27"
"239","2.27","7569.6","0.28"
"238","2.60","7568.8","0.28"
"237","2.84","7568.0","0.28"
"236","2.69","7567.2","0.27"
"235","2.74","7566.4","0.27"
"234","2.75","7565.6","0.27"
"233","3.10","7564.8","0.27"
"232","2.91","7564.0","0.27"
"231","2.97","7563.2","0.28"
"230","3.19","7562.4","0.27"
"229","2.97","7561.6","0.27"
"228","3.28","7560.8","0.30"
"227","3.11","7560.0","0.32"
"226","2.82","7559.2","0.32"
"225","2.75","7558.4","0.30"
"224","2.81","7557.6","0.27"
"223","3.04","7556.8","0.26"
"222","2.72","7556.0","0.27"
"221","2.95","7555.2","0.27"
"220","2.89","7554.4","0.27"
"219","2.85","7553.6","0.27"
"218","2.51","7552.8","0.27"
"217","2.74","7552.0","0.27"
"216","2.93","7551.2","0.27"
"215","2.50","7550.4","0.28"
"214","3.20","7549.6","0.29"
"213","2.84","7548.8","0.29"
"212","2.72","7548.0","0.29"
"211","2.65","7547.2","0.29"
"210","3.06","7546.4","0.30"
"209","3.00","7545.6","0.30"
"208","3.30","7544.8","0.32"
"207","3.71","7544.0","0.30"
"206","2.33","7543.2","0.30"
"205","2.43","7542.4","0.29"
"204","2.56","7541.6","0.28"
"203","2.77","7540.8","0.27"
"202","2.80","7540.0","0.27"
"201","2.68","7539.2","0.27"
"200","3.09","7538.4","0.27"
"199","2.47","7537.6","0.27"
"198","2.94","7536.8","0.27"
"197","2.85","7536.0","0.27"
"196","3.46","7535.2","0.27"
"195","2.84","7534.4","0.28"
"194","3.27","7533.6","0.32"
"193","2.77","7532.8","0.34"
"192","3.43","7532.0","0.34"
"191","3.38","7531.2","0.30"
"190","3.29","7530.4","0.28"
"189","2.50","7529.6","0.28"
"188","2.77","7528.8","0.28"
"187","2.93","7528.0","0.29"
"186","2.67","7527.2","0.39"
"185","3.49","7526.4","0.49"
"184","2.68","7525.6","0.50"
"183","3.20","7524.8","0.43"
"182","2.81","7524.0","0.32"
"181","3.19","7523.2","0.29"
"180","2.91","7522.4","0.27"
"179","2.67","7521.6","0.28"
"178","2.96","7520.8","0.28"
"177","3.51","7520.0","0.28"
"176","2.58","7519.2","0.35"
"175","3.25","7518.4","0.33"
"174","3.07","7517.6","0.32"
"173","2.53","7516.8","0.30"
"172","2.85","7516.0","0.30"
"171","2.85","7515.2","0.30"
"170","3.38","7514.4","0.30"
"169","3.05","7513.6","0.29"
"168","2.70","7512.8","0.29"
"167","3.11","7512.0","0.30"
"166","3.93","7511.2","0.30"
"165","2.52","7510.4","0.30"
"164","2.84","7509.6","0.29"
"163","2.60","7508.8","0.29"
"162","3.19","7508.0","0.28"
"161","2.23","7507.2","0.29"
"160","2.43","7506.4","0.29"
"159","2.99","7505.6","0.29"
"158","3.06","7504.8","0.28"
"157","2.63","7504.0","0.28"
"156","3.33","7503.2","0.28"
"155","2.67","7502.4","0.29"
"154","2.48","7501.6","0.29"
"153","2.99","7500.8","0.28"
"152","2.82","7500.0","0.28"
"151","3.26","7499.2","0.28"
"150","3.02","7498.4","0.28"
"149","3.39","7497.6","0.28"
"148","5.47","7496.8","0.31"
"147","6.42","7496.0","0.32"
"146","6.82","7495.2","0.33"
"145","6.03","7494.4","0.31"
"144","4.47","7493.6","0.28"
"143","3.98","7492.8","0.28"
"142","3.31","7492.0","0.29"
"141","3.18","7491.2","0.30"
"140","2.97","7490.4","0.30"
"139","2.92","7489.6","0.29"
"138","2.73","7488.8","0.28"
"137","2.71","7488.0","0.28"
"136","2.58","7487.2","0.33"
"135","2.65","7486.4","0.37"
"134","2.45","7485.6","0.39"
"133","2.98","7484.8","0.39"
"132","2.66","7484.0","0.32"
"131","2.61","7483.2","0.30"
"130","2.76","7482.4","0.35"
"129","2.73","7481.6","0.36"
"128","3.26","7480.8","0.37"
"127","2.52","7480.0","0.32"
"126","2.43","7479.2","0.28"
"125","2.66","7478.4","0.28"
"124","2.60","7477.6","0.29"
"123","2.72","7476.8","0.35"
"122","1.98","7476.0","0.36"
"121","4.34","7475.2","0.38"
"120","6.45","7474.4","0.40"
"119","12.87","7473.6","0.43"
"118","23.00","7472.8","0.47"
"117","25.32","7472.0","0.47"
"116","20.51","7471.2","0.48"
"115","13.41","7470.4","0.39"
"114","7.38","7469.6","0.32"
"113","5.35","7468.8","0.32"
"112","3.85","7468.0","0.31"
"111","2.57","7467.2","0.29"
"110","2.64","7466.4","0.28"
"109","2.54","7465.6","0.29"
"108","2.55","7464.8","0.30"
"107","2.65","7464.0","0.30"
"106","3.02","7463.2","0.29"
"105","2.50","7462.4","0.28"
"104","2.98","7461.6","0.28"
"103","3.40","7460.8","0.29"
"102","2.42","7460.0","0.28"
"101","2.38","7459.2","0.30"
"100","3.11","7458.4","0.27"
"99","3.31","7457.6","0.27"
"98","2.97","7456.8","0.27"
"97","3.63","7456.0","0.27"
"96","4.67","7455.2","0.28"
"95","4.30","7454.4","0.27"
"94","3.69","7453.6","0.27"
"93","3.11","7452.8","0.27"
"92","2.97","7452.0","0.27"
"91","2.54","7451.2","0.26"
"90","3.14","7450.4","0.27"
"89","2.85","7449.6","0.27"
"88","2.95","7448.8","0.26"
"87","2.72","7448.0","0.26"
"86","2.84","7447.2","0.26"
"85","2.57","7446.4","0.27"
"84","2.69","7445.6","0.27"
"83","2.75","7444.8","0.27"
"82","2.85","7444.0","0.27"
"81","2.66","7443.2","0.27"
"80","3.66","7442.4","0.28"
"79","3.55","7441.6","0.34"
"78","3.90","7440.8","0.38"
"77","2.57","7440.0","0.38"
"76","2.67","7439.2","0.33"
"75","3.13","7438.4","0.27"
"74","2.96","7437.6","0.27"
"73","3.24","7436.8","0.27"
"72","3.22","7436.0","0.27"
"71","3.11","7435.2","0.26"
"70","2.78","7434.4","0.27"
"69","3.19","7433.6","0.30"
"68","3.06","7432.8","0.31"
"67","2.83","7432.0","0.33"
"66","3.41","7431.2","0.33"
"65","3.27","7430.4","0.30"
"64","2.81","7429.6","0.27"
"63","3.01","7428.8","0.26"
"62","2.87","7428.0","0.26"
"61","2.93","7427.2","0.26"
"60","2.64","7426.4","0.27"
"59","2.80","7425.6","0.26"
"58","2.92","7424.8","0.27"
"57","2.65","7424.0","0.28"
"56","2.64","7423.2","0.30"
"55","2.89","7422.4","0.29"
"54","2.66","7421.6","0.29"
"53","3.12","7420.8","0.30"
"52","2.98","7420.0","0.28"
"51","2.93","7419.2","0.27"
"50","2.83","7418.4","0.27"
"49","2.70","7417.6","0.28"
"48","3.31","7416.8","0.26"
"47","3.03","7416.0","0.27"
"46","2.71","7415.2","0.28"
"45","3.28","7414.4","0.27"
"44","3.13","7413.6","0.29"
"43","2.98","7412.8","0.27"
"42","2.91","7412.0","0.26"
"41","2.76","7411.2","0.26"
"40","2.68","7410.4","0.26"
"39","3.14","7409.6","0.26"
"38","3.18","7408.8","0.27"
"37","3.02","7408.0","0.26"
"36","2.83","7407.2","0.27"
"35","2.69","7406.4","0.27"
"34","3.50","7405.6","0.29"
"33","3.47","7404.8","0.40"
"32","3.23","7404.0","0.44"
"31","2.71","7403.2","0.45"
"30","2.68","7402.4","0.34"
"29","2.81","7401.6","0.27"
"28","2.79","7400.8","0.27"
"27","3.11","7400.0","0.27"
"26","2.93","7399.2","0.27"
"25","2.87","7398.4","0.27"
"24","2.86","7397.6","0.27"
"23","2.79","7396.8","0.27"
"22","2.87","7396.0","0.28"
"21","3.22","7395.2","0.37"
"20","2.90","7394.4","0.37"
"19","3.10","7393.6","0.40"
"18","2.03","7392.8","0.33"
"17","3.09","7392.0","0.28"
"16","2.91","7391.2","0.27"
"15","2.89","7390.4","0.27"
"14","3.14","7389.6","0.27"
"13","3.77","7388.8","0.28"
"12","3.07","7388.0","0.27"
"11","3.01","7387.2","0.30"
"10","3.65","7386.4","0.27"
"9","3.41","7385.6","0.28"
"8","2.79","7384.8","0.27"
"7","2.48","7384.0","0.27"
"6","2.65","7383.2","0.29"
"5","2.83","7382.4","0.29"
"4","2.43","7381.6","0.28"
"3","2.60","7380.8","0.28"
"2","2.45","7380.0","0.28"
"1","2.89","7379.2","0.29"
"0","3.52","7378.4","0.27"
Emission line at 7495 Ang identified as [N II] 6583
